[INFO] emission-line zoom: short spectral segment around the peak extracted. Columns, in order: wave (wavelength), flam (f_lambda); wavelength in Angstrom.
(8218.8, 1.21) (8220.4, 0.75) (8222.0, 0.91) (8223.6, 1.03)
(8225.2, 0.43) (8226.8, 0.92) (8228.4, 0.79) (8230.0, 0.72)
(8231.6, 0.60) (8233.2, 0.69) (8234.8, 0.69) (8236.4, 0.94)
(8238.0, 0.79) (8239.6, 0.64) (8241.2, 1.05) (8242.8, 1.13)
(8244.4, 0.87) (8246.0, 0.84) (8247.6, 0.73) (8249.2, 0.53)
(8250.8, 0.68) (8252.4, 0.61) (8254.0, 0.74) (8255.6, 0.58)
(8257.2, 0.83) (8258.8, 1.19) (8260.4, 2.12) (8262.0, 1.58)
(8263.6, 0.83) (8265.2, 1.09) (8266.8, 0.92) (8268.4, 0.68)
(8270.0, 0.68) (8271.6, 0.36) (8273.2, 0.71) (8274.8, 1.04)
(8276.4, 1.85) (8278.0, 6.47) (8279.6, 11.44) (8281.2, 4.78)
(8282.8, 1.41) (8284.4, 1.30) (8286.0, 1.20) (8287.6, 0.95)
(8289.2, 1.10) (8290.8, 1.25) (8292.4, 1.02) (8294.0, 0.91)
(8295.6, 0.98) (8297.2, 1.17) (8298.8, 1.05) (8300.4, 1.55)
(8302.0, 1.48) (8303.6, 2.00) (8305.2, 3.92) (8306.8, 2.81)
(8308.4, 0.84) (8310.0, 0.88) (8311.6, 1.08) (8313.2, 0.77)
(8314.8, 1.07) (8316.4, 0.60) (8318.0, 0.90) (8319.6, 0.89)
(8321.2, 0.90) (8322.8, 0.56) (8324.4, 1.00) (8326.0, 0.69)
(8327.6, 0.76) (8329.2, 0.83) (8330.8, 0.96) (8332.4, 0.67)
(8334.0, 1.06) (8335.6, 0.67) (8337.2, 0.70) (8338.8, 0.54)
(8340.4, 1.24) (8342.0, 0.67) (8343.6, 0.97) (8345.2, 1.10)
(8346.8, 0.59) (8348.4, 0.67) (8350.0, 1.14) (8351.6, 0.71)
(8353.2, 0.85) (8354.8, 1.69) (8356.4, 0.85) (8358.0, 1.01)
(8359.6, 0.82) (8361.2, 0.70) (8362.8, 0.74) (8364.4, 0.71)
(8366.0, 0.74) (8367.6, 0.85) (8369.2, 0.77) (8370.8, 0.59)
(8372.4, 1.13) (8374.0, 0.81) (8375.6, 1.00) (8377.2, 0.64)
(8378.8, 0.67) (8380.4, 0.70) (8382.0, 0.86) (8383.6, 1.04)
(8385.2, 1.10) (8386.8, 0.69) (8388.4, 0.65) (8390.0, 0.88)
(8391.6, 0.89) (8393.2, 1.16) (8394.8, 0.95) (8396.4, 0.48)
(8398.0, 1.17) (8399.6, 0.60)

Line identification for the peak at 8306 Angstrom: [N II]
